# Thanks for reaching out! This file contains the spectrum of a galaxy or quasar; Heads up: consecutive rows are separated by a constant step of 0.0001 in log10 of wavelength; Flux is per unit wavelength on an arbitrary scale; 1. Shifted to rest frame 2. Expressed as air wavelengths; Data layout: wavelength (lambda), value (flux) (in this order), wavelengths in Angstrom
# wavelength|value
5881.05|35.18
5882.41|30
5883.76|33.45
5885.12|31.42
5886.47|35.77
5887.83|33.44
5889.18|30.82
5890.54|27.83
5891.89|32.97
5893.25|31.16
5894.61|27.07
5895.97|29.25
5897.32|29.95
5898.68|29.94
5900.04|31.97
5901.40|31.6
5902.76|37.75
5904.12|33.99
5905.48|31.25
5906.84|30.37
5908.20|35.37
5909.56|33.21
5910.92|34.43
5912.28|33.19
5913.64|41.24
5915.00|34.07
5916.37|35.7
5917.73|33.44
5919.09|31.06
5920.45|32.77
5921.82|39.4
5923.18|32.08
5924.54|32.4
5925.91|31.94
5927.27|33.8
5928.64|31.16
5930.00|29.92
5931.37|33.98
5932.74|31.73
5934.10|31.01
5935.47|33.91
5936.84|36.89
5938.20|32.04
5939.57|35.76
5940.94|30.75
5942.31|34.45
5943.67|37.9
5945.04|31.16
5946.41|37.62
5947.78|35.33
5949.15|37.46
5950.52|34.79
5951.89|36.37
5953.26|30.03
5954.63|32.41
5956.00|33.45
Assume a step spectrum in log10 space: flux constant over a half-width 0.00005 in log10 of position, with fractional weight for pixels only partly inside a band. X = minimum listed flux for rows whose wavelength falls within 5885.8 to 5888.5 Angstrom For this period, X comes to 33.44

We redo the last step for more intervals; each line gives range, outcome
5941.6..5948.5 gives 31.16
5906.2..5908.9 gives 30.37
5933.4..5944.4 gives 30.75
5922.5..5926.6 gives 31.94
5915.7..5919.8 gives 31.06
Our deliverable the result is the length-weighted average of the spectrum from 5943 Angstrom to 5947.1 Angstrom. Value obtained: 35.5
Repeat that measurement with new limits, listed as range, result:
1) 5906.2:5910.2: 33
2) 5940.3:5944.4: 34.4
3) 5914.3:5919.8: 33.6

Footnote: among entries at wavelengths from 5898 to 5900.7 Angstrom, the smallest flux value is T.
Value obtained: 29.94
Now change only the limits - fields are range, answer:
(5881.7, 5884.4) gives 30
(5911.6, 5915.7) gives 33.19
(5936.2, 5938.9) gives 32.04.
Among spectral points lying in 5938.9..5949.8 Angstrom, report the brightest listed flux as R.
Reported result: 37.9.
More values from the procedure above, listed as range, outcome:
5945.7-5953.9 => 37.62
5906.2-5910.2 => 35.37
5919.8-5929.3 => 39.4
